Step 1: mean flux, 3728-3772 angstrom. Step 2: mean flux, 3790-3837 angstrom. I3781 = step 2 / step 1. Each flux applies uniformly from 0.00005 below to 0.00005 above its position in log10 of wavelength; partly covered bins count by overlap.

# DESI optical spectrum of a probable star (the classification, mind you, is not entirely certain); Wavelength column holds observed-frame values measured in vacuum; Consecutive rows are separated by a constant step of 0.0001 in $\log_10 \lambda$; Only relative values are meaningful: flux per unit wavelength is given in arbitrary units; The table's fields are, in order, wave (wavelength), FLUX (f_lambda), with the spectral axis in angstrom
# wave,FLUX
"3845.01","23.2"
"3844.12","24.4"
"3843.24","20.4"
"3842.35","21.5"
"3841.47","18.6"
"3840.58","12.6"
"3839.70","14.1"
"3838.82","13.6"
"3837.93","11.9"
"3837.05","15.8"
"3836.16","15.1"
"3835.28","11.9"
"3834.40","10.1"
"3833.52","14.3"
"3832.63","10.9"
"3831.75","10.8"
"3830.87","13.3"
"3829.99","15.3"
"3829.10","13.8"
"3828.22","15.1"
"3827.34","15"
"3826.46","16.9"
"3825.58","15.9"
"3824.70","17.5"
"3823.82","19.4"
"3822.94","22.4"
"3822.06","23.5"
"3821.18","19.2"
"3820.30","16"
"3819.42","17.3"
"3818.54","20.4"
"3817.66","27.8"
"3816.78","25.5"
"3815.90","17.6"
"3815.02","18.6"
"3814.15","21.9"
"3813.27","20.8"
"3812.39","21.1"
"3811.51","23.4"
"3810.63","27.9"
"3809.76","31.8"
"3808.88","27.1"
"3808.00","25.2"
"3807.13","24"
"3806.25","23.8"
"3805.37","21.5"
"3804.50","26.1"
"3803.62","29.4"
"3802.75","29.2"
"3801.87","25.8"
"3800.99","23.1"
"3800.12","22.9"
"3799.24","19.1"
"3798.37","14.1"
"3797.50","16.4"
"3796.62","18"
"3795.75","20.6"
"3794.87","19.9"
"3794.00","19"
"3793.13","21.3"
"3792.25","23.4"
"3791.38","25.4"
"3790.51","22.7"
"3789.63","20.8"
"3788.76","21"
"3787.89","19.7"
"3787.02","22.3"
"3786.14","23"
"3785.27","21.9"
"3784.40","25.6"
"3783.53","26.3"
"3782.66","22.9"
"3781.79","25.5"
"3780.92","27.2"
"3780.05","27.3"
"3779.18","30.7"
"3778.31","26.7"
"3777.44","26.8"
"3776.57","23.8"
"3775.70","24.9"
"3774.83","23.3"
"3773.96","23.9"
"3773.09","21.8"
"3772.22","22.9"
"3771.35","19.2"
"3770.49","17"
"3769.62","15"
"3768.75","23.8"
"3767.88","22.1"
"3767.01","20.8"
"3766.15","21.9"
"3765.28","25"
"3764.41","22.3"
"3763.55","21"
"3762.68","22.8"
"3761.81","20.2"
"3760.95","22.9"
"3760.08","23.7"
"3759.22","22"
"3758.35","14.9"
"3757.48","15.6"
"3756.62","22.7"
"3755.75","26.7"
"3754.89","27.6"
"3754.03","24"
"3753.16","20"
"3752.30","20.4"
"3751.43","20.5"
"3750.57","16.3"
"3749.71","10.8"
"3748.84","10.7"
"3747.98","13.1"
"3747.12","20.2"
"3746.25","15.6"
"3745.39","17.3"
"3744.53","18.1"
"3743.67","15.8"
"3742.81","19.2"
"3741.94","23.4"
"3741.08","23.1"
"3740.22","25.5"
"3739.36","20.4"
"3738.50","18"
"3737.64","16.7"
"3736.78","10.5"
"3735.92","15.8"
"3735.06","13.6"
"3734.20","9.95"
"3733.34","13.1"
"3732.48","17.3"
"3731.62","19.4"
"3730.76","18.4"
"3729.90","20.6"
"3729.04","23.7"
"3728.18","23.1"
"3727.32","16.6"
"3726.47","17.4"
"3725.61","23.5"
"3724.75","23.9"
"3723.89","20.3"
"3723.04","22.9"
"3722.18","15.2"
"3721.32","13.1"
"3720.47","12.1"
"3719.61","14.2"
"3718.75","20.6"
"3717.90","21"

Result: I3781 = 1.04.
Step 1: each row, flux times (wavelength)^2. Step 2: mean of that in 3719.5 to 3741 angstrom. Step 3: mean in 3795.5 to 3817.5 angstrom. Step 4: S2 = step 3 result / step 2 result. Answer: 1.34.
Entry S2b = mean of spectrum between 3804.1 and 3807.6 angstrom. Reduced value 23.9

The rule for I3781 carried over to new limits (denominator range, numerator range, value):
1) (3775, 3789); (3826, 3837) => 0.55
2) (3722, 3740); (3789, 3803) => 1.16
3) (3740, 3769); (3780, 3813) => 1.15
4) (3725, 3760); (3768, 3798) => 1.21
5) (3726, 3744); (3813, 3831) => 1.03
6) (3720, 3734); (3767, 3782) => 1.26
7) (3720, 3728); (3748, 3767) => 1.11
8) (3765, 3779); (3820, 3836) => 0.69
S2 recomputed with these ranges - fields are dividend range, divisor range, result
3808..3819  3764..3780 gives 1.05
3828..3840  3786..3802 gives 0.65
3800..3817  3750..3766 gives 1.16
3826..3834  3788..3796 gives 0.66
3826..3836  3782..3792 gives 0.60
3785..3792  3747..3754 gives 1.35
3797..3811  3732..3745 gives 1.44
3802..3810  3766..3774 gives 1.30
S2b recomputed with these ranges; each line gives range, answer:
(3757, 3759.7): 17.7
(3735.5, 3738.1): 14.4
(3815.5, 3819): 22.8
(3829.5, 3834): 12.9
